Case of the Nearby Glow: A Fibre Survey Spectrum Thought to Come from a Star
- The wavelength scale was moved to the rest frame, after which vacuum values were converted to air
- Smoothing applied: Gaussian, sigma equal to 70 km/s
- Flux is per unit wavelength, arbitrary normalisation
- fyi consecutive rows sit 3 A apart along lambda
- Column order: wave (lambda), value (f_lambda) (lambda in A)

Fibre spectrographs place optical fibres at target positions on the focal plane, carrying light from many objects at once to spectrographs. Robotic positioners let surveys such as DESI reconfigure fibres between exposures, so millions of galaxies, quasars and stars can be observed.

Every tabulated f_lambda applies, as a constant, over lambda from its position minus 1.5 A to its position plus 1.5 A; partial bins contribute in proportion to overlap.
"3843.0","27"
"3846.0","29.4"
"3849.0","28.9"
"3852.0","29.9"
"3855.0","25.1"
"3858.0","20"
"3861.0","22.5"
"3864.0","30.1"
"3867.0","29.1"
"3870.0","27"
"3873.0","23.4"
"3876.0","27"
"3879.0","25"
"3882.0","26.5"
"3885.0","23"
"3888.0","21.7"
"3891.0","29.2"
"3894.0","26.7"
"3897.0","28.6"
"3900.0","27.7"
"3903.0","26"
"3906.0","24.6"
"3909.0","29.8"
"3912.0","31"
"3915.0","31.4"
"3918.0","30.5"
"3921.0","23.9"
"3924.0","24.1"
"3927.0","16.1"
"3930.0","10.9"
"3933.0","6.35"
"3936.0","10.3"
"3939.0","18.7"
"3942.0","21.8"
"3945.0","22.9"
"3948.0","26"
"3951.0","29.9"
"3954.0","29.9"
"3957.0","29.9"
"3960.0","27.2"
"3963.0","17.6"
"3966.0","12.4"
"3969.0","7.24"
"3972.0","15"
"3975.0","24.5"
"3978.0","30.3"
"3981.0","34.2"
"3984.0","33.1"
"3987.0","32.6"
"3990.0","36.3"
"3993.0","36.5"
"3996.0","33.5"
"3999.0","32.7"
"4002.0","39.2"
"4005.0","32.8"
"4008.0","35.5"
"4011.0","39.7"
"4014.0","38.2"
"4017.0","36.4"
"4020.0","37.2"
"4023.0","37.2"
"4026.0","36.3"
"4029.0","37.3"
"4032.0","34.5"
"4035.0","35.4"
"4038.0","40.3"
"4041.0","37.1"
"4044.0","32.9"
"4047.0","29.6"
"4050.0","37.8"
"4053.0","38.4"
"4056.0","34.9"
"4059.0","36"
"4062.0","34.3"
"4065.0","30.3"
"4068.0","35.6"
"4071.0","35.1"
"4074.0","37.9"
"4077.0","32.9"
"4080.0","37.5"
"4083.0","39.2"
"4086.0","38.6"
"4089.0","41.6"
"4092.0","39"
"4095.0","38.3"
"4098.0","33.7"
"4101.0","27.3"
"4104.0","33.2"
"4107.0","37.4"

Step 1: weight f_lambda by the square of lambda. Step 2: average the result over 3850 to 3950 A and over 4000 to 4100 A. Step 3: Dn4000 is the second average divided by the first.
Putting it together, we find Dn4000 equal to 1.62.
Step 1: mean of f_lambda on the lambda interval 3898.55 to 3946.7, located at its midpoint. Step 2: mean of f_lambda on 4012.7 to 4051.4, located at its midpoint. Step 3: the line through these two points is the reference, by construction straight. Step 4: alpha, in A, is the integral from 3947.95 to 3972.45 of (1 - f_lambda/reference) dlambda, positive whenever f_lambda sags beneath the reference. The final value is 4.6 A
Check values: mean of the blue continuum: 22.3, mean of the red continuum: 36.2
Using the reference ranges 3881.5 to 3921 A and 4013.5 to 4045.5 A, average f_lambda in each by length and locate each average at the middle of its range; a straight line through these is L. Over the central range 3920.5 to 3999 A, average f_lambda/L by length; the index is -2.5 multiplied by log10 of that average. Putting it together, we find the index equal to 0.321 mag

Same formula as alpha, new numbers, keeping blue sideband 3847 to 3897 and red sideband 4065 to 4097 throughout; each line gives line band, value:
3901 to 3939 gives 8.6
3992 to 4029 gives -3.2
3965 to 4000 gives 5.0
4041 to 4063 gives 0.4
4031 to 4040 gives -0.5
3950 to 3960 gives 0.3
